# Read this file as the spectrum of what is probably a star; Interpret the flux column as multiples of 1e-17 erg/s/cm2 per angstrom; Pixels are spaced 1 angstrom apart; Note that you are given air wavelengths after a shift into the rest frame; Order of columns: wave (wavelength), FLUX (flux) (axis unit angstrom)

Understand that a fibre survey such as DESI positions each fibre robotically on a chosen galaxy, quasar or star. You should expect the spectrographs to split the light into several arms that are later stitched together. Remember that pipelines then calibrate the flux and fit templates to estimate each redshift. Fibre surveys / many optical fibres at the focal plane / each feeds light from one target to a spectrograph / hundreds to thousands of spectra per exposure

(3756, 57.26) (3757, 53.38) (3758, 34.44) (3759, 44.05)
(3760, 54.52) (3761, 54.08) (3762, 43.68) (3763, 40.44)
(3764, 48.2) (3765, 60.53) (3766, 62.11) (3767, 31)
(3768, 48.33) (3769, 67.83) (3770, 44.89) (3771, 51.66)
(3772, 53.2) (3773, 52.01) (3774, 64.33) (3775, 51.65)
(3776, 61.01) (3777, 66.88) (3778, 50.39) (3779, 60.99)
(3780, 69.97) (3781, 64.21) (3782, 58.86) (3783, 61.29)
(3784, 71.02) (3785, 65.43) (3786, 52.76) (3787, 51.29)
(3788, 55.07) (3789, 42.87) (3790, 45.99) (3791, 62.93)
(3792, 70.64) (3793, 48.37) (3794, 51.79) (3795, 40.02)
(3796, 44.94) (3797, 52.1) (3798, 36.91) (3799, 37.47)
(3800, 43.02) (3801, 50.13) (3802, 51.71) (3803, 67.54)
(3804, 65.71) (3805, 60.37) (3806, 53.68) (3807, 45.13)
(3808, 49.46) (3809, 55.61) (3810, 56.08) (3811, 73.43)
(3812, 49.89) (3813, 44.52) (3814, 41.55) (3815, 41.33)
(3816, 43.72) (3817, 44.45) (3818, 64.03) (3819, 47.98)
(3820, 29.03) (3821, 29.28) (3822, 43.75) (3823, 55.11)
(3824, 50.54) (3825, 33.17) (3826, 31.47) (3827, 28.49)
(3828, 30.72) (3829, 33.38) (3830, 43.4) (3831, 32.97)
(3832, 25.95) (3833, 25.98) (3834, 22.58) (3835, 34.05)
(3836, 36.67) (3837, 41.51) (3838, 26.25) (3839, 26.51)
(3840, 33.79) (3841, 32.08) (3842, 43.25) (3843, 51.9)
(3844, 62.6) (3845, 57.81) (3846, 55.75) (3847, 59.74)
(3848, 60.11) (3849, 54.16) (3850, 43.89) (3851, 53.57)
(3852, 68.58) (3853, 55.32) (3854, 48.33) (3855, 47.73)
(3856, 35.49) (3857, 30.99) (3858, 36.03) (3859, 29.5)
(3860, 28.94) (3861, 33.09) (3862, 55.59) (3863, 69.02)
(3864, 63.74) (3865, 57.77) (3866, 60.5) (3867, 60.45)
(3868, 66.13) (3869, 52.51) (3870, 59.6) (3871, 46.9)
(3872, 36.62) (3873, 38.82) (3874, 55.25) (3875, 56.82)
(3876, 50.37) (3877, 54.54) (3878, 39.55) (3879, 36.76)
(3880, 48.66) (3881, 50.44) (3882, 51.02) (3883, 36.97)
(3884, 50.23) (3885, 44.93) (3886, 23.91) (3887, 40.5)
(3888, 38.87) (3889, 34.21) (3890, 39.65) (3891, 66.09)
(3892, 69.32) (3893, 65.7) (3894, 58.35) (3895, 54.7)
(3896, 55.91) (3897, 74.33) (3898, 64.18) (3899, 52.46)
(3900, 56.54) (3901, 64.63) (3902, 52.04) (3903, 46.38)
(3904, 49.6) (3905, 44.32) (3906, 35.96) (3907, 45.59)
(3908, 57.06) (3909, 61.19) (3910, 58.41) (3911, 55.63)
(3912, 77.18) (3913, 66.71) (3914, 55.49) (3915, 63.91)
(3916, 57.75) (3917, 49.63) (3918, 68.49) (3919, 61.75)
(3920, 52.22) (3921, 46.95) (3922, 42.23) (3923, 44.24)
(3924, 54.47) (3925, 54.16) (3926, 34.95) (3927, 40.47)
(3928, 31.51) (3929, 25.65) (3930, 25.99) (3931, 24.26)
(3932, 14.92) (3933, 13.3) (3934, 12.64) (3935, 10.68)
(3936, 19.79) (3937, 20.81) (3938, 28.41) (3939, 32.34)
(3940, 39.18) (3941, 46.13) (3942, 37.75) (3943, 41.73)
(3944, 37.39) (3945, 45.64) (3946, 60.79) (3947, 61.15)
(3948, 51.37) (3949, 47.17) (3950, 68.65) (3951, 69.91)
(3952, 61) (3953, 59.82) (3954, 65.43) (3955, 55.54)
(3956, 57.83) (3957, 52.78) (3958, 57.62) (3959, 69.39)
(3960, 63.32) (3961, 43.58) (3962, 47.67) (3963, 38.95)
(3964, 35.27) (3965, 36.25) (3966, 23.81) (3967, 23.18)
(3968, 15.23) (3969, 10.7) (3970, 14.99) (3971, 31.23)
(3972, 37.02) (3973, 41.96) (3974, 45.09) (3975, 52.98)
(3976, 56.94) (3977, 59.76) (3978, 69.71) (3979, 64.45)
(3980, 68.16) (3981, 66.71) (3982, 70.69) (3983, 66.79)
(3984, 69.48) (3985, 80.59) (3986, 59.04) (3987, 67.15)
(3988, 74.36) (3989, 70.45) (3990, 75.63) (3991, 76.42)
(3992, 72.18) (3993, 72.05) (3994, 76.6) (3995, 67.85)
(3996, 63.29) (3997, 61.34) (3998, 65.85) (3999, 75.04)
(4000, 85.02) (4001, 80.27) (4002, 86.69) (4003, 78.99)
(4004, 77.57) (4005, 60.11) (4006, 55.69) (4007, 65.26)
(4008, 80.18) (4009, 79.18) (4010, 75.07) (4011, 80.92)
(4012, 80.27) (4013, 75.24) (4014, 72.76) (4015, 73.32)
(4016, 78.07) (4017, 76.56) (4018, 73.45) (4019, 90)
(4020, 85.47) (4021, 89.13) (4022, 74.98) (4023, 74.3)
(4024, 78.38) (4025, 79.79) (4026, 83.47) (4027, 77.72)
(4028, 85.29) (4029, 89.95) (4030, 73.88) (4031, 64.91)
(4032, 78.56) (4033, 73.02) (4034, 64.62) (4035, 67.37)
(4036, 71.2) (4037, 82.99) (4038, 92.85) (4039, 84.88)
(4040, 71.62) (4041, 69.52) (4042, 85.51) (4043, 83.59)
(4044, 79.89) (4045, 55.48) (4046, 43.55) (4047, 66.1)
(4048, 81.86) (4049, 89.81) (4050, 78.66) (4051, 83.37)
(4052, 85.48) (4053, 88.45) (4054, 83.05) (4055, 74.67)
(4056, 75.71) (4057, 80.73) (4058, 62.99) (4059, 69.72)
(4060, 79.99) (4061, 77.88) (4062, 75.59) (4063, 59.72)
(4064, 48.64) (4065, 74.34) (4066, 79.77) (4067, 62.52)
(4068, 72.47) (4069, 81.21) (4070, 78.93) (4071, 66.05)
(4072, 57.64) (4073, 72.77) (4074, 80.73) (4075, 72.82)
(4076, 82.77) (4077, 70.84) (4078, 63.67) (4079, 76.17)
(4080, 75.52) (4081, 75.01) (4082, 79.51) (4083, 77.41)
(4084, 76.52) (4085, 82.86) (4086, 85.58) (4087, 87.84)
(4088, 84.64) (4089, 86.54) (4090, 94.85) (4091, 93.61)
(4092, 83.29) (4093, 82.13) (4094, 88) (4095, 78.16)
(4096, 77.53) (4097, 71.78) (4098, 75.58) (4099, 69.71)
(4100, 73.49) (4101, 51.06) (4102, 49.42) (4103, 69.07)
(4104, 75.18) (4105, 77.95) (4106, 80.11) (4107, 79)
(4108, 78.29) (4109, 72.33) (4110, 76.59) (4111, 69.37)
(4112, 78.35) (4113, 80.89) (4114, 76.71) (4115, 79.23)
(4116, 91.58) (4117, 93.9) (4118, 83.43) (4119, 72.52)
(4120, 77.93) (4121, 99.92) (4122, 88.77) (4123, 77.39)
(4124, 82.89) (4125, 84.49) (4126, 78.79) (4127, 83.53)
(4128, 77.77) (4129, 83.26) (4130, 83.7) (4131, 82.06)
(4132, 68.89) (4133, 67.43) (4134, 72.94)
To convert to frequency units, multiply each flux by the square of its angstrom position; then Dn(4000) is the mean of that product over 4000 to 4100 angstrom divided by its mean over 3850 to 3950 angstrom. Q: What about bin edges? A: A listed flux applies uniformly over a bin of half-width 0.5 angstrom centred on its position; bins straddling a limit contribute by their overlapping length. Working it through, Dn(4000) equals 1.7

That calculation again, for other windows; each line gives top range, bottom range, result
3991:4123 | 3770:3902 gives 1.73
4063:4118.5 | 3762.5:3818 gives 1.66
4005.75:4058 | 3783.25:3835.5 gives 1.85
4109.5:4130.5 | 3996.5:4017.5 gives 1.16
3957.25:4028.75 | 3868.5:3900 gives 1.37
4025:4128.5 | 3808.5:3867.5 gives 1.94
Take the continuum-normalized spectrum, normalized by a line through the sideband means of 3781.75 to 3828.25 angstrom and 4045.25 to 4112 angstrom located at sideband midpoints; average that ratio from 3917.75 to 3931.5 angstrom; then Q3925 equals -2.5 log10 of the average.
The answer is 0.38 mag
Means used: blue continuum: 49.6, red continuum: 75.4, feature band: 42.9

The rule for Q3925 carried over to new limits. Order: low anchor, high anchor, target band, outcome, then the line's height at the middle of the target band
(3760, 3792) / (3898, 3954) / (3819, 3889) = 0.150 mag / 50.8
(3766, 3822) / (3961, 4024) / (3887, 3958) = 0.227 mag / 59.8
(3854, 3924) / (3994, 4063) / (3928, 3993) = 0.331 mag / 63.9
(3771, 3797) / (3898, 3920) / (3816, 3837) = 0.447 mag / 56.5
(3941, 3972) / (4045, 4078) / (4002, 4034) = -0.233 mag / 62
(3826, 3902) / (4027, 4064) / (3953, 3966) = 0.207 mag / 62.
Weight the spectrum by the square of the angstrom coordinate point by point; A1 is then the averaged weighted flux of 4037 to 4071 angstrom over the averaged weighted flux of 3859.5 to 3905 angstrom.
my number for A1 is 1.60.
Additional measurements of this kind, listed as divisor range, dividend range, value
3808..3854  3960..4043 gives 1.66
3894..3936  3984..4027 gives 1.65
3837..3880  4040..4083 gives 1.69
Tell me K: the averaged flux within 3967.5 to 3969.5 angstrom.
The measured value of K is 13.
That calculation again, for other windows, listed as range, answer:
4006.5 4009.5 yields 74.9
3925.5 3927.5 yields 37.7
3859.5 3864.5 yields 50.1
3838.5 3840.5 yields 30.1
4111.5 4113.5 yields 79.6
